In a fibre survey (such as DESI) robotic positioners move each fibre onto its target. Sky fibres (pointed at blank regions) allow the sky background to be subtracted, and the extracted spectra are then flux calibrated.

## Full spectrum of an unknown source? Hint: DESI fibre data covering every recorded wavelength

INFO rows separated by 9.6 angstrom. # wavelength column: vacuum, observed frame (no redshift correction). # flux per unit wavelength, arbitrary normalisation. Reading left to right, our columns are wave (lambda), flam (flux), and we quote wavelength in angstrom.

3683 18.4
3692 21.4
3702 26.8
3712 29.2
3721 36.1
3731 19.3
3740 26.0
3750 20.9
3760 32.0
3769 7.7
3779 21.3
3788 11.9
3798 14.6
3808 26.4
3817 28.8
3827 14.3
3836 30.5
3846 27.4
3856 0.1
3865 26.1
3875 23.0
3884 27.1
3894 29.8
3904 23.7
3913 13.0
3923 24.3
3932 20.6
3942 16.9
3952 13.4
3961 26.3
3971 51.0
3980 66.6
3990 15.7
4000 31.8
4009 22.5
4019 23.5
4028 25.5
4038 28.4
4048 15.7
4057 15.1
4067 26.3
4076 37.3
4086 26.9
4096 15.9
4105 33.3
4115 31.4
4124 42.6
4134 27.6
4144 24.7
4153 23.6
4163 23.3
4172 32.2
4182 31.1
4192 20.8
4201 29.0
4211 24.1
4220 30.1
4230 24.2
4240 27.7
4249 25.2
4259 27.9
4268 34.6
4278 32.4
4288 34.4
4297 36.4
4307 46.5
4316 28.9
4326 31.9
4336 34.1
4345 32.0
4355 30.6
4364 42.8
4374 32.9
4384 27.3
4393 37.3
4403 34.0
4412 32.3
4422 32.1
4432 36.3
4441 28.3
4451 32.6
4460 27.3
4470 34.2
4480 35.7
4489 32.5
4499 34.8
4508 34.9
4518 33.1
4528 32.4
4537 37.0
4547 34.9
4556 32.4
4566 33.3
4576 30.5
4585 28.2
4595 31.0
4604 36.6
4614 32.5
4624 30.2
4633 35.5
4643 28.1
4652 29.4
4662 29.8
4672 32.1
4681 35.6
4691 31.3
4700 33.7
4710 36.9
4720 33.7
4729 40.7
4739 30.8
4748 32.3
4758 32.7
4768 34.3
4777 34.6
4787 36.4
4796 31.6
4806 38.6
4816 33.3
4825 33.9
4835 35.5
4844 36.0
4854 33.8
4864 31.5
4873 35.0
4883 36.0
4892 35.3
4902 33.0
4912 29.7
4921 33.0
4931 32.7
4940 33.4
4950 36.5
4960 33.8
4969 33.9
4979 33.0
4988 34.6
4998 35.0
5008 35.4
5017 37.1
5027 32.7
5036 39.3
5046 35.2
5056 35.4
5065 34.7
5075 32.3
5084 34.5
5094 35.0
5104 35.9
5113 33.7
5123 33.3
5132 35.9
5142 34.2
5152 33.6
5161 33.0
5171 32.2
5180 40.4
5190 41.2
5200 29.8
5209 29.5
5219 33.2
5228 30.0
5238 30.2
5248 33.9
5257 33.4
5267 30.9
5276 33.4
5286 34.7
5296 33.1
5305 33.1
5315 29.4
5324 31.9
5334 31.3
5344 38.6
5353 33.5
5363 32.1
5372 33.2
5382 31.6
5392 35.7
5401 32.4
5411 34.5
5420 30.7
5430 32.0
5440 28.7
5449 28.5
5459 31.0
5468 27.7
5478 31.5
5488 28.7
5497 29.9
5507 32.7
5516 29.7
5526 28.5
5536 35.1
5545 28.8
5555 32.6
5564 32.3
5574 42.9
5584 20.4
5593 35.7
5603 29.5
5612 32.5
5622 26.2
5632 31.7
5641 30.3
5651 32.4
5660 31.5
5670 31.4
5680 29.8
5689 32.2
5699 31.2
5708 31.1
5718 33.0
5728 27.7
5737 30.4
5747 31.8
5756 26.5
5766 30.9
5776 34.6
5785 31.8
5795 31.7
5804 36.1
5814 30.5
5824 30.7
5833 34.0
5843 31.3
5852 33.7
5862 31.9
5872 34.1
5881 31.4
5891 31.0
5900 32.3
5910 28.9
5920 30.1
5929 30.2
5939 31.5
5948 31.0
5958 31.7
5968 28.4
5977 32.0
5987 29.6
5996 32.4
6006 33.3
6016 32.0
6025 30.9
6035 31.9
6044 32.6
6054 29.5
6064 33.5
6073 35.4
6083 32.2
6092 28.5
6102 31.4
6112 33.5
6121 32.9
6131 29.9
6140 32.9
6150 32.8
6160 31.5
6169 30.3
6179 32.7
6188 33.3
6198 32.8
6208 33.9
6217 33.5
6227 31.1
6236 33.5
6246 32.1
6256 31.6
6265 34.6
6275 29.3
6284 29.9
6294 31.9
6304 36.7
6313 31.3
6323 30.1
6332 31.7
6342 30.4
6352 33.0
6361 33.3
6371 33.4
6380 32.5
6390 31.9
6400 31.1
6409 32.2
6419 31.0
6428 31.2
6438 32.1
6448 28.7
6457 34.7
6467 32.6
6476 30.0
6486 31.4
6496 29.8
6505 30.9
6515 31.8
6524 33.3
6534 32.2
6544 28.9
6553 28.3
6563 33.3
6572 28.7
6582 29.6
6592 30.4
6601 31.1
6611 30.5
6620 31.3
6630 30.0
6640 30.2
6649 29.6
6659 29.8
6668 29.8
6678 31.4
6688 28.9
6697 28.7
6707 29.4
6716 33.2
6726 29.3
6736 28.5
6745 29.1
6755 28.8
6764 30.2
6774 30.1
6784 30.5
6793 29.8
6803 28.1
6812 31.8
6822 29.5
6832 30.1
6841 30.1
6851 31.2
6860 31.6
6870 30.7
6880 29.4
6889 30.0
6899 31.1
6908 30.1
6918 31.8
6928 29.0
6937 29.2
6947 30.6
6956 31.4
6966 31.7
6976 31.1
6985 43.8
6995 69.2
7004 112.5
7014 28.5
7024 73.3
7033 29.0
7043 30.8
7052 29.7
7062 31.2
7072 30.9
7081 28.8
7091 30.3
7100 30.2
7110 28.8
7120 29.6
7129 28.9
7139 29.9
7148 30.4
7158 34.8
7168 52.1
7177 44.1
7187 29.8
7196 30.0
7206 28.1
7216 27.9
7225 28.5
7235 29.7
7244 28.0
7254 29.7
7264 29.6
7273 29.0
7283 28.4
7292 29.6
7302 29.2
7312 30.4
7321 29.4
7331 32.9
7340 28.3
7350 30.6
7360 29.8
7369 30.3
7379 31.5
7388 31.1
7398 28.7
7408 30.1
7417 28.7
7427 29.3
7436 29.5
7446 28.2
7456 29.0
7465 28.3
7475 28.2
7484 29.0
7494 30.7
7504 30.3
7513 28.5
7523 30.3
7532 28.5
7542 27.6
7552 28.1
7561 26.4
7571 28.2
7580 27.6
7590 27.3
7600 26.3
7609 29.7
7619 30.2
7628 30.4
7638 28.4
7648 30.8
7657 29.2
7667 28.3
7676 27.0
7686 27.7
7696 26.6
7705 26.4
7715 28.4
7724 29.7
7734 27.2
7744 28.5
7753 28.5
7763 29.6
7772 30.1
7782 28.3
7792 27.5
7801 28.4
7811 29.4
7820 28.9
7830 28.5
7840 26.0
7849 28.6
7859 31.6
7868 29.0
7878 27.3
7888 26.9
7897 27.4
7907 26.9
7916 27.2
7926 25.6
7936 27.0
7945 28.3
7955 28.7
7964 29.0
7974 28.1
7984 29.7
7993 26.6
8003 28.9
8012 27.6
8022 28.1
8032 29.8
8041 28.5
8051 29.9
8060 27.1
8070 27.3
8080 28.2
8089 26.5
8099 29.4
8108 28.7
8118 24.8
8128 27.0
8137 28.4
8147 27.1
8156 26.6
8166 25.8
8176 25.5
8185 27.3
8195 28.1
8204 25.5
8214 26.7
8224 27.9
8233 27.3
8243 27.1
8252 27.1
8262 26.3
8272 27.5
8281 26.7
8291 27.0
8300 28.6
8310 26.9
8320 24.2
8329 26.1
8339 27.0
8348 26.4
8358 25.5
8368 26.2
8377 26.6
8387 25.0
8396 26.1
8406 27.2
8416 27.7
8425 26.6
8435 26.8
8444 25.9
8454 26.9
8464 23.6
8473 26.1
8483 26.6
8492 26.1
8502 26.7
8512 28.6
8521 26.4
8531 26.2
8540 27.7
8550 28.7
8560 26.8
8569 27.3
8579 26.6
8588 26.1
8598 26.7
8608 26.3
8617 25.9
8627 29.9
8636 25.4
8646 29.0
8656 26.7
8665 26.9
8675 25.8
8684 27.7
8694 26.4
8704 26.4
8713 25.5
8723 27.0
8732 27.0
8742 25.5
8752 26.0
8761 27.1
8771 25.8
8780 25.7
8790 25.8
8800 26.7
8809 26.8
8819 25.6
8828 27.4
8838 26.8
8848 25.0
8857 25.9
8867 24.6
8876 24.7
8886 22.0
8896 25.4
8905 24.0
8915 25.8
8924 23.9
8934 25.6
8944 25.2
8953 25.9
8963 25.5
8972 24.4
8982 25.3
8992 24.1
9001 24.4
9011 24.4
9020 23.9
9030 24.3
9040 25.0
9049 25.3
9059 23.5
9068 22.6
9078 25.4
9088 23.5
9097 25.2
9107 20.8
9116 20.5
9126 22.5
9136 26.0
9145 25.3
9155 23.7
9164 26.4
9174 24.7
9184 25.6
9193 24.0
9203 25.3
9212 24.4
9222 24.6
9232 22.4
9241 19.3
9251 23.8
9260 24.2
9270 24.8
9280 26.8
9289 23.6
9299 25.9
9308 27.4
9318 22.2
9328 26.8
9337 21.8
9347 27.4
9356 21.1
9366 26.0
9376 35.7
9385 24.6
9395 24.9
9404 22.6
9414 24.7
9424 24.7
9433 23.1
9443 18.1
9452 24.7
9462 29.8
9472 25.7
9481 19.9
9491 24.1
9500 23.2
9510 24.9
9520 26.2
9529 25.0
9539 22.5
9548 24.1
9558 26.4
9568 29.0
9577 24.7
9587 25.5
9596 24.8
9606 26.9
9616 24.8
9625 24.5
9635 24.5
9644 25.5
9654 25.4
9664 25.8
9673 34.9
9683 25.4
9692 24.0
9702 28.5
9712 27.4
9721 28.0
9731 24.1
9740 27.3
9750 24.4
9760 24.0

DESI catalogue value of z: 0.066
